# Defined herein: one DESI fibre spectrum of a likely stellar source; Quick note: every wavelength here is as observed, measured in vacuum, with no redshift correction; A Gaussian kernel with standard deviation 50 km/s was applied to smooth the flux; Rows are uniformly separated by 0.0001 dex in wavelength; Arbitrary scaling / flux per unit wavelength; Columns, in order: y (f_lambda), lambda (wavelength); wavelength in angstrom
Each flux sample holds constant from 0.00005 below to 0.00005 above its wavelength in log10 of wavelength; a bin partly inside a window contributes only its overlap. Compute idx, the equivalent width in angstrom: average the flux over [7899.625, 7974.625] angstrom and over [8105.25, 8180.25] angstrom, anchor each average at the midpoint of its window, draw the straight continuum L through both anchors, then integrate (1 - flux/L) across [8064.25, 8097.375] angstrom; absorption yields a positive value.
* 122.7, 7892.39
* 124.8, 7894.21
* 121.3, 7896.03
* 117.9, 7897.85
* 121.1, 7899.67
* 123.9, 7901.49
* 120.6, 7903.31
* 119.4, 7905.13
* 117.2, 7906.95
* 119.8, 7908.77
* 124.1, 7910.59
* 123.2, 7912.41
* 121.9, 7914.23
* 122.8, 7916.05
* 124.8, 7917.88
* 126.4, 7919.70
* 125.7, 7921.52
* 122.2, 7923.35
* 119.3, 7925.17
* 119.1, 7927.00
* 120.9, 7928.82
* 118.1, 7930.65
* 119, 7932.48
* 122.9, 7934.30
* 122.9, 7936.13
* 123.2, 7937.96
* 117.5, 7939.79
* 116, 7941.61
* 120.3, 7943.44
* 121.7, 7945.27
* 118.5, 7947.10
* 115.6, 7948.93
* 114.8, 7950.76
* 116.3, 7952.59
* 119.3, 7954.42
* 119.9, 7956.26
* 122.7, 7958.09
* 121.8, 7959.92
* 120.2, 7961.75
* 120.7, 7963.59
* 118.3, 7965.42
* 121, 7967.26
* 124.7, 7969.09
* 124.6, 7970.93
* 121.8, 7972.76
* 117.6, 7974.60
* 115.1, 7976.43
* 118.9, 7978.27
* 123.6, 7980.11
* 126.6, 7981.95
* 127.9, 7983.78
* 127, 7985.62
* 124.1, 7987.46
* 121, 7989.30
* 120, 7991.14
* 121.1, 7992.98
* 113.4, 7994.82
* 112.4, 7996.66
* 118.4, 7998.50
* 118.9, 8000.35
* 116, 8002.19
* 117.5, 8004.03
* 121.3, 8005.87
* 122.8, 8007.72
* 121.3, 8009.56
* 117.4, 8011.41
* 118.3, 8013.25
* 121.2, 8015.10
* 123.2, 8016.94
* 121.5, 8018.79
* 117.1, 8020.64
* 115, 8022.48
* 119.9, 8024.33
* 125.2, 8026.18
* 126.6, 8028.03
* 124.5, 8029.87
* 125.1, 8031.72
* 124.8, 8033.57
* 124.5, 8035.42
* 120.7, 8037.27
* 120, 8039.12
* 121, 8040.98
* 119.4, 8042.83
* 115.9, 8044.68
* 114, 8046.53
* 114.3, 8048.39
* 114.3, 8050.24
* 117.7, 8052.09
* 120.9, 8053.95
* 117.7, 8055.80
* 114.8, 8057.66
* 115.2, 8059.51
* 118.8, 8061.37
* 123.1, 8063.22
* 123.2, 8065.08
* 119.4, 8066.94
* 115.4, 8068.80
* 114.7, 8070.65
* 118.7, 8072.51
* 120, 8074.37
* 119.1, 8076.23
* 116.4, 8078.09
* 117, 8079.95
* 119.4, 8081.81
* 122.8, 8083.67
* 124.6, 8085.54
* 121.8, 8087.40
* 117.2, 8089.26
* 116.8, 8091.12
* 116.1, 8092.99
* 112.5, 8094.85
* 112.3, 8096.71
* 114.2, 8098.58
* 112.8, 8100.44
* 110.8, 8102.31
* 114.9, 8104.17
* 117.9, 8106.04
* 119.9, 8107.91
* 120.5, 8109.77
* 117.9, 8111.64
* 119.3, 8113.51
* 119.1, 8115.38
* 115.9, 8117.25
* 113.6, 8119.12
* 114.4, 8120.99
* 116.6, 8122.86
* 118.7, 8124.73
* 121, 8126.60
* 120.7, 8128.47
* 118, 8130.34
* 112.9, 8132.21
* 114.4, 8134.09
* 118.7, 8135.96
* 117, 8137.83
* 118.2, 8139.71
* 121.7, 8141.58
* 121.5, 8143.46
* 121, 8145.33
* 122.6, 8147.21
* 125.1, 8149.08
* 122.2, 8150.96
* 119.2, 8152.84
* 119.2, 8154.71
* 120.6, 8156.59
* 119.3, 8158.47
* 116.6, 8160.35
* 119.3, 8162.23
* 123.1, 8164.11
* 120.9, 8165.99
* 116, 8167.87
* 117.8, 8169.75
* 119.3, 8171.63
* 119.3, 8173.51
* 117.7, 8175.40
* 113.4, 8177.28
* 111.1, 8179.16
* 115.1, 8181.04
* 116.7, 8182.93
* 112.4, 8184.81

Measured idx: 0.3 angstrom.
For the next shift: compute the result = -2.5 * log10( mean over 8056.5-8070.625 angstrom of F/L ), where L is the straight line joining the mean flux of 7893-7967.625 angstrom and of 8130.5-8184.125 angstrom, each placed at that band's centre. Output 0.01 mag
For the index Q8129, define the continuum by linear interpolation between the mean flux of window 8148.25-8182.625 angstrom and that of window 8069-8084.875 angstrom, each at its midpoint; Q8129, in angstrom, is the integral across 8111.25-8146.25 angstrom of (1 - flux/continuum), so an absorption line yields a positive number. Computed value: 0.2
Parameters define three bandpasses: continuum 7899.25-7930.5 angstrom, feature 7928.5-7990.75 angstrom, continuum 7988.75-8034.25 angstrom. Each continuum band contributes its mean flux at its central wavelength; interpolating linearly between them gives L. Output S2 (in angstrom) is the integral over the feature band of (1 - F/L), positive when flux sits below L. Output 0.2 angstrom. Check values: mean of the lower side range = 122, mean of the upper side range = 120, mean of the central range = 121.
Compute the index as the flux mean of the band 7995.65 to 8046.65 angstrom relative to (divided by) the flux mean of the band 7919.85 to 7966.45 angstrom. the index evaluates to 1.0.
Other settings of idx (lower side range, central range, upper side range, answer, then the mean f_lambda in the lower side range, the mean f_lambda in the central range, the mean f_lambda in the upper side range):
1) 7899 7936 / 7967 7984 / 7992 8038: -0.2 angstrom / 122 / 122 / 120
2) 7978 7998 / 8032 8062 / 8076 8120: 0.2 angstrom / 121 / 118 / 117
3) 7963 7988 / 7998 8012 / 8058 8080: 0.2 angstrom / 122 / 119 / 118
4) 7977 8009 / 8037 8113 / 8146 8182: 1.3 angstrom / 121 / 118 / 119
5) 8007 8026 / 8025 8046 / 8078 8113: -0.5 angstrom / 120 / 122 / 117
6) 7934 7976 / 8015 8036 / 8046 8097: -0.6 angstrom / 120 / 122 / 118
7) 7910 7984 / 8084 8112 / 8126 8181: 0.6 angstrom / 121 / 117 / 119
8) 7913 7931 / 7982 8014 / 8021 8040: 0.6 angstrom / 122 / 120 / 123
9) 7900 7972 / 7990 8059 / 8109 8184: 0.2 angstrom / 121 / 119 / 118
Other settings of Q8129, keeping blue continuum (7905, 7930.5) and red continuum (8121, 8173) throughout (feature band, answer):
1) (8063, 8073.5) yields 0.1 angstrom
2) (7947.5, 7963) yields 0.3 angstrom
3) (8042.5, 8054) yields 0.4 angstrom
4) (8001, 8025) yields 0.3 angstrom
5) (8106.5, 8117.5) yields 0.1 angstrom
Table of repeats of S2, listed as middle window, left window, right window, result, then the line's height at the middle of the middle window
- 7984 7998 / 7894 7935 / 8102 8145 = 0.0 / 120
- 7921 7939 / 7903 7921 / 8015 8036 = 0.2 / 122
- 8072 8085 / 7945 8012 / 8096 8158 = -0.1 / 119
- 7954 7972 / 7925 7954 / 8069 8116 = -0.4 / 119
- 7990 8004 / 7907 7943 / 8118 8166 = 0.4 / 121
